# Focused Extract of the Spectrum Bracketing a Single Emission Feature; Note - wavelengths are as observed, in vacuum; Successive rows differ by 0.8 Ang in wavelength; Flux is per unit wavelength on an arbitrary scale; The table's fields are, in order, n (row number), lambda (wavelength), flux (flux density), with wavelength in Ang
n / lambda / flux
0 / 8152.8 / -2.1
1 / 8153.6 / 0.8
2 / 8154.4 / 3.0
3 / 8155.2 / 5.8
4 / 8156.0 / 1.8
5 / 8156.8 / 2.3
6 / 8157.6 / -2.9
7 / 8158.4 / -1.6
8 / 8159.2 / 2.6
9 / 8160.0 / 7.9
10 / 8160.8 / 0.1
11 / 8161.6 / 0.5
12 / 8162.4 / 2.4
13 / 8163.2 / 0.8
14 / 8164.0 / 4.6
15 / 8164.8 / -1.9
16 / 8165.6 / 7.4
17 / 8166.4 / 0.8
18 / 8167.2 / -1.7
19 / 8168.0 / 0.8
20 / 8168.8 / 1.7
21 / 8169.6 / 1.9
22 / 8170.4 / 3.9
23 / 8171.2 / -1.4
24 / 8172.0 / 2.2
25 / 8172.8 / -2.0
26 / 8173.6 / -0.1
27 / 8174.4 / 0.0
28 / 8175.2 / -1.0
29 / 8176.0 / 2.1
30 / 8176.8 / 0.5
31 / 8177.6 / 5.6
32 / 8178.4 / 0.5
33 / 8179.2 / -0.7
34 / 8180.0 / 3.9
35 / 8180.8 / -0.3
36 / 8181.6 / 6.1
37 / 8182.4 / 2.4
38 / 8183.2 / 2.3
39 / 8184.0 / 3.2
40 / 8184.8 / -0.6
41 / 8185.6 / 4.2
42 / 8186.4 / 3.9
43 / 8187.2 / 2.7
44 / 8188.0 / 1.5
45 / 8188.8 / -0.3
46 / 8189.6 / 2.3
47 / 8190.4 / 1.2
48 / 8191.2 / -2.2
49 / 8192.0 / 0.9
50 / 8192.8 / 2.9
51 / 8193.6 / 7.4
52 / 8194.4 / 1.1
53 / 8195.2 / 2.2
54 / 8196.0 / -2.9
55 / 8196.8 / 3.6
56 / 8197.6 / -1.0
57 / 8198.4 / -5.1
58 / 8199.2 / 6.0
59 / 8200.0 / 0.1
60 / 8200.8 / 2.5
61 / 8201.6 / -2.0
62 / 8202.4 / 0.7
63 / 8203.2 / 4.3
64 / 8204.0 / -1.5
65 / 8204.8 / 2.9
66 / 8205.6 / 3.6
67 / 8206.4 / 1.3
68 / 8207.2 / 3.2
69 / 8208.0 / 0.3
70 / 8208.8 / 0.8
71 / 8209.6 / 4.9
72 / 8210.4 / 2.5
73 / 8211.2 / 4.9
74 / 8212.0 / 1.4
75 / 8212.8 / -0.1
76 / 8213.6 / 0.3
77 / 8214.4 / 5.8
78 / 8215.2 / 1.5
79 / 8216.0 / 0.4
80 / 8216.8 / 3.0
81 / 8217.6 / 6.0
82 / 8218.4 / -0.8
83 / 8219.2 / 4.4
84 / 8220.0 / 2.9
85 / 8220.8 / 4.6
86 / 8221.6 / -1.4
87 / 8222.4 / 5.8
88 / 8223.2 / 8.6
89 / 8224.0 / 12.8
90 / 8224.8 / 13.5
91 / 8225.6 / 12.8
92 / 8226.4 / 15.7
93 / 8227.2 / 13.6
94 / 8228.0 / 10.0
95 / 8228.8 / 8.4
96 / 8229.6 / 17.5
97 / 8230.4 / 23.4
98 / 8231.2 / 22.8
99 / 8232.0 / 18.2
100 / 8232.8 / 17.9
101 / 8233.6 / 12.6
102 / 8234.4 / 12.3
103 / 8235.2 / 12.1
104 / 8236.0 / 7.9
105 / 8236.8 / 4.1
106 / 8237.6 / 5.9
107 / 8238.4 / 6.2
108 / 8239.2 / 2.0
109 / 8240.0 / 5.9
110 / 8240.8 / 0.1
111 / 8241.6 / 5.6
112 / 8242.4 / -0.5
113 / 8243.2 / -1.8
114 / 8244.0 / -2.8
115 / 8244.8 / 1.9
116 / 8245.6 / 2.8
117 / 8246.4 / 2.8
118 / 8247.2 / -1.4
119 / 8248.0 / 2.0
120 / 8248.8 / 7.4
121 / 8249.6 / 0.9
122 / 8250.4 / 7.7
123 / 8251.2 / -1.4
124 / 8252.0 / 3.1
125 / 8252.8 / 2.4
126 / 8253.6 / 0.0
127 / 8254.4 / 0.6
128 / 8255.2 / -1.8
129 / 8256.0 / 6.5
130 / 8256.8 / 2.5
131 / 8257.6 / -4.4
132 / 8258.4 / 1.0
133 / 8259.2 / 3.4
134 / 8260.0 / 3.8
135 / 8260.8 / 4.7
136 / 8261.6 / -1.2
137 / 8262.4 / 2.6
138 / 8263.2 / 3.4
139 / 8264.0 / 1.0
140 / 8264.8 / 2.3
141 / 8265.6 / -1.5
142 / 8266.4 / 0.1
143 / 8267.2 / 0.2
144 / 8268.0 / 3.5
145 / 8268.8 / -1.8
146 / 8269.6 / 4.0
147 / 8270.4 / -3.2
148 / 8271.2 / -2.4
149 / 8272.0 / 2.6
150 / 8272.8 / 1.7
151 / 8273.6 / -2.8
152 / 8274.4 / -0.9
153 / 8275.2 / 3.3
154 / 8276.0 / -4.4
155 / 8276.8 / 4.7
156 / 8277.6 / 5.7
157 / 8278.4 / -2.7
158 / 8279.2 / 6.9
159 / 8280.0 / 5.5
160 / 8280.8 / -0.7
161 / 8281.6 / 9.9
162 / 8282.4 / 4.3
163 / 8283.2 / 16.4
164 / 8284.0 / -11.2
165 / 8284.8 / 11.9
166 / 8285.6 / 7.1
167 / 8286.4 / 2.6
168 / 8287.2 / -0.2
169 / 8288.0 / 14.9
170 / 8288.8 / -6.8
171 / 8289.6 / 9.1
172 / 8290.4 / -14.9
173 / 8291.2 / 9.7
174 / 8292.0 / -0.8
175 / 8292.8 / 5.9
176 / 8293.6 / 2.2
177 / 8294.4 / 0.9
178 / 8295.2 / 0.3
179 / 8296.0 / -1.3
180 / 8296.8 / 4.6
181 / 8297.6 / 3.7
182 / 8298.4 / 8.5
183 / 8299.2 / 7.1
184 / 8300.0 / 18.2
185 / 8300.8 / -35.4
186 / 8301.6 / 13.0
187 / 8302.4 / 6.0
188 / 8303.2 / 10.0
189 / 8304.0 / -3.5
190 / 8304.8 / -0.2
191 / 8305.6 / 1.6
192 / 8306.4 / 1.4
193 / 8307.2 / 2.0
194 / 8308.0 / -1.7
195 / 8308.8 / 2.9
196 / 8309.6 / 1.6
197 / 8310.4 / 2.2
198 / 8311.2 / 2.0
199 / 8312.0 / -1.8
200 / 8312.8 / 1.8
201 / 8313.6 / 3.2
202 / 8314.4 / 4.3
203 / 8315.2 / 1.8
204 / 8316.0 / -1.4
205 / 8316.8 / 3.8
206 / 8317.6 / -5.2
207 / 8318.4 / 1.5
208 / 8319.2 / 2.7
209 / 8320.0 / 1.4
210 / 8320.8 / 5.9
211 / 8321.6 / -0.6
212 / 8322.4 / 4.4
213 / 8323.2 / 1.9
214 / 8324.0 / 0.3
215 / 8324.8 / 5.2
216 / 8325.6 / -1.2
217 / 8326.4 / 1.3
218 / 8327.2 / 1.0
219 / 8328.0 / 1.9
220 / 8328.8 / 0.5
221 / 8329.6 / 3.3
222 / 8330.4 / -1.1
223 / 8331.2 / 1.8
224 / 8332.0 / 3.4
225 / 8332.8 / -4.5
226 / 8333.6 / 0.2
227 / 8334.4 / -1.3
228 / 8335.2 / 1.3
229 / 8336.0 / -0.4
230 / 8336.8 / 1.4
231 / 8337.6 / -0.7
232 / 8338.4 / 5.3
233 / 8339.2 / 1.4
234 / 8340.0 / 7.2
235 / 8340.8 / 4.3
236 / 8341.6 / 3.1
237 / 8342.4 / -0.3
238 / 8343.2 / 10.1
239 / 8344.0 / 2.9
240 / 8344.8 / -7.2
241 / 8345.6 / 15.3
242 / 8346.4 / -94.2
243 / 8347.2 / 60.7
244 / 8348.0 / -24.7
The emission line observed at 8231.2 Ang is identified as [O II]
